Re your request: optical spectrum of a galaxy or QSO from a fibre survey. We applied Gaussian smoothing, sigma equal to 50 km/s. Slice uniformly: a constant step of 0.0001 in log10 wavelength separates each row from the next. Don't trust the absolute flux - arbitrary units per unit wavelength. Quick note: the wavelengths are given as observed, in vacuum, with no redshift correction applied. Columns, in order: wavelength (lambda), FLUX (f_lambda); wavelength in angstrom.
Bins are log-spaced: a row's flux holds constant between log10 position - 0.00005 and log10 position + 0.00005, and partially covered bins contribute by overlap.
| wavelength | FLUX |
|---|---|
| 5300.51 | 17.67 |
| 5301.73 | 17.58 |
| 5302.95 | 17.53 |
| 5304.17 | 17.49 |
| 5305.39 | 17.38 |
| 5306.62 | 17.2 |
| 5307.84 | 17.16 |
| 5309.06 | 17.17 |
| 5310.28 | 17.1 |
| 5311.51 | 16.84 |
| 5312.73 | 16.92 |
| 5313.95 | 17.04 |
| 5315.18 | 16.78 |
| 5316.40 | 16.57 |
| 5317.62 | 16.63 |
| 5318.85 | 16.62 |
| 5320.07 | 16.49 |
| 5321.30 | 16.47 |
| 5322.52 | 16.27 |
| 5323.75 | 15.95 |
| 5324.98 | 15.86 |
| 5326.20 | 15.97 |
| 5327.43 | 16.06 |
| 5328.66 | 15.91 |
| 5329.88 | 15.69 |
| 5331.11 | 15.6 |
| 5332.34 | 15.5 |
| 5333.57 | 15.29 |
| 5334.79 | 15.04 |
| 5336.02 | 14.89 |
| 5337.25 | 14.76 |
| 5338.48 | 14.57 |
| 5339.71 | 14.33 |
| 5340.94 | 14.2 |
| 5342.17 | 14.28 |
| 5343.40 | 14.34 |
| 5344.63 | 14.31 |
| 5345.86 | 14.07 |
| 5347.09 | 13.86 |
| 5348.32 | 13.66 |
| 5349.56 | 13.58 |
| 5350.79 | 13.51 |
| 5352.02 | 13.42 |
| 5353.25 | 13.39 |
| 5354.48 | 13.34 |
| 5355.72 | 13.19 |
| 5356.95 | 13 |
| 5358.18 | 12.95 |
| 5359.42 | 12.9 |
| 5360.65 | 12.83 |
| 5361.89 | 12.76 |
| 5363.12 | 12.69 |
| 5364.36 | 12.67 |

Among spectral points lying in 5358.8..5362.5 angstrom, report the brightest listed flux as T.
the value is 12.9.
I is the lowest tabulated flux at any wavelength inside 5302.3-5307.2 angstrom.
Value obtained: 17.2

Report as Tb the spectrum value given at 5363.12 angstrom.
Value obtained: 12.69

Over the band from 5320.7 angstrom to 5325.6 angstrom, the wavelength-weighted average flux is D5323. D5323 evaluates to 16.1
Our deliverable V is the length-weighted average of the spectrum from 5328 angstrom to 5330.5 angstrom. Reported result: 15.8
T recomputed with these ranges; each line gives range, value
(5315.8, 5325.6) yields 16.63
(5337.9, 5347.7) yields 14.57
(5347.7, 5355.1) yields 13.66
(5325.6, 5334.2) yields 16.06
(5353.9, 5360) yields 13.34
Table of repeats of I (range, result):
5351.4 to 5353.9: 13.39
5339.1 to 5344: 14.2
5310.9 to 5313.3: 16.84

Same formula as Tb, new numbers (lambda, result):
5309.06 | 17.17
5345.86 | 14.07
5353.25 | 13.39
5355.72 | 13.19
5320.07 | 16.49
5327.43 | 16.06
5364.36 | 12.67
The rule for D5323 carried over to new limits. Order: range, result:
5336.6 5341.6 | 14.5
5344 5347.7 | 14.1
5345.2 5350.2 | 13.8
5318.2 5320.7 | 16.5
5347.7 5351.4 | 13.6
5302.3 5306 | 17.5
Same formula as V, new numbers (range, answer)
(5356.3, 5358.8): 13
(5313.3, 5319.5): 16.7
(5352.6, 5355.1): 13.4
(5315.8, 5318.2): 16.6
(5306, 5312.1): 17.1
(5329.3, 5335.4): 15.4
